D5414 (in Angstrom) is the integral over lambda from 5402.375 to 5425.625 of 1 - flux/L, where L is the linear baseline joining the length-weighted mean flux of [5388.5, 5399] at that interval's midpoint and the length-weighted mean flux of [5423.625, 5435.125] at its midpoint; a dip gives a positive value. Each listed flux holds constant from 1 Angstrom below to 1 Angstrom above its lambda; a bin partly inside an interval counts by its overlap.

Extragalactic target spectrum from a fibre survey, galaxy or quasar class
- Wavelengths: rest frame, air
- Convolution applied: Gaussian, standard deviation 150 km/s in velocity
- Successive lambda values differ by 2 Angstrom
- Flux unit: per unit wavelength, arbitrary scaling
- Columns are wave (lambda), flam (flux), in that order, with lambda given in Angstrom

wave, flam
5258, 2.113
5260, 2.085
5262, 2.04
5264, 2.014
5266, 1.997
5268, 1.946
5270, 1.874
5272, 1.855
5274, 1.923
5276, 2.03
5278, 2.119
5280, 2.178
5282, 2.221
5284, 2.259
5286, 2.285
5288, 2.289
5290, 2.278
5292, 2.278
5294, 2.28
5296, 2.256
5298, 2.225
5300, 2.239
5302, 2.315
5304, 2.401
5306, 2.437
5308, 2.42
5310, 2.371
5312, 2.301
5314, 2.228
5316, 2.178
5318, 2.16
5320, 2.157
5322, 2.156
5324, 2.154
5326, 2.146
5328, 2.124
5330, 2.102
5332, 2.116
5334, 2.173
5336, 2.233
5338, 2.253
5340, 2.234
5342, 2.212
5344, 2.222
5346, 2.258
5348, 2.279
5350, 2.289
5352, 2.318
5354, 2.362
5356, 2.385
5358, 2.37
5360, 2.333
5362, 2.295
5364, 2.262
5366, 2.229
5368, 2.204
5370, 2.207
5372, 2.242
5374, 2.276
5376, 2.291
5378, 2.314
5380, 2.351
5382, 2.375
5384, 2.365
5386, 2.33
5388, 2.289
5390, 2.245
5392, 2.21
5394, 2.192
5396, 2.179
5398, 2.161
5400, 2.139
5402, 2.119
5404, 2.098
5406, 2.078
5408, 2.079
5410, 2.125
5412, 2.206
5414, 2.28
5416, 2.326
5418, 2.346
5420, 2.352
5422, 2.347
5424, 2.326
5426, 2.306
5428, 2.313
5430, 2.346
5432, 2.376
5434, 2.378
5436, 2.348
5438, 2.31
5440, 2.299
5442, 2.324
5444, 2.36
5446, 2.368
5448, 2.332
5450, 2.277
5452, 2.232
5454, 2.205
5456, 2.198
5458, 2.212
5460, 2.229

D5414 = 0.5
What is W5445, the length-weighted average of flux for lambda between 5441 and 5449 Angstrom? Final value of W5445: 2.35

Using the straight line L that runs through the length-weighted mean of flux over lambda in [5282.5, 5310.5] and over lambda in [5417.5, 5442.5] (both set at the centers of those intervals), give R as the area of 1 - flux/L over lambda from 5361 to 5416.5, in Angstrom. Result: 2.3 Angstrom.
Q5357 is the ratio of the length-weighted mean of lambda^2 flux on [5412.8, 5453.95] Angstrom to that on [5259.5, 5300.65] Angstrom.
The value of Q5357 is 1.16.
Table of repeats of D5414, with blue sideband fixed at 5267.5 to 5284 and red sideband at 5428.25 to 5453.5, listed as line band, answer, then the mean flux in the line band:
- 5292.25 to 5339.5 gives -2.95 Angstrom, 2.24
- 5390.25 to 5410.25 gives 0.99 Angstrom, 2.14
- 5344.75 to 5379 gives -1.60 Angstrom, 2.29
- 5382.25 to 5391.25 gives -0.32 Angstrom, 2.31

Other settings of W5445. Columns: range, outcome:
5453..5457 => 2.2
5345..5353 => 2.29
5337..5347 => 2.24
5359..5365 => 2.3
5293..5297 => 2.27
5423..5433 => 2.33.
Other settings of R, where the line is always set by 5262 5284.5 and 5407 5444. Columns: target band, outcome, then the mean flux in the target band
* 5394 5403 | 0.4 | 2.15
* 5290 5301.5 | -1.0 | 2.26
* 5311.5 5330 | -0.5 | 2.17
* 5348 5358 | -0.7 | 2.34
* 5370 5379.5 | -0.3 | 2.28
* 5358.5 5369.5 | -0.4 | 2.27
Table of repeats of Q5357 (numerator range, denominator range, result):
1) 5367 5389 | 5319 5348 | 1.07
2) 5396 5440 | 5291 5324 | 1.03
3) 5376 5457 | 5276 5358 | 1.05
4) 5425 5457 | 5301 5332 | 1.08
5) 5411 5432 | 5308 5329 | 1.09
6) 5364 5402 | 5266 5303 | 1.08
